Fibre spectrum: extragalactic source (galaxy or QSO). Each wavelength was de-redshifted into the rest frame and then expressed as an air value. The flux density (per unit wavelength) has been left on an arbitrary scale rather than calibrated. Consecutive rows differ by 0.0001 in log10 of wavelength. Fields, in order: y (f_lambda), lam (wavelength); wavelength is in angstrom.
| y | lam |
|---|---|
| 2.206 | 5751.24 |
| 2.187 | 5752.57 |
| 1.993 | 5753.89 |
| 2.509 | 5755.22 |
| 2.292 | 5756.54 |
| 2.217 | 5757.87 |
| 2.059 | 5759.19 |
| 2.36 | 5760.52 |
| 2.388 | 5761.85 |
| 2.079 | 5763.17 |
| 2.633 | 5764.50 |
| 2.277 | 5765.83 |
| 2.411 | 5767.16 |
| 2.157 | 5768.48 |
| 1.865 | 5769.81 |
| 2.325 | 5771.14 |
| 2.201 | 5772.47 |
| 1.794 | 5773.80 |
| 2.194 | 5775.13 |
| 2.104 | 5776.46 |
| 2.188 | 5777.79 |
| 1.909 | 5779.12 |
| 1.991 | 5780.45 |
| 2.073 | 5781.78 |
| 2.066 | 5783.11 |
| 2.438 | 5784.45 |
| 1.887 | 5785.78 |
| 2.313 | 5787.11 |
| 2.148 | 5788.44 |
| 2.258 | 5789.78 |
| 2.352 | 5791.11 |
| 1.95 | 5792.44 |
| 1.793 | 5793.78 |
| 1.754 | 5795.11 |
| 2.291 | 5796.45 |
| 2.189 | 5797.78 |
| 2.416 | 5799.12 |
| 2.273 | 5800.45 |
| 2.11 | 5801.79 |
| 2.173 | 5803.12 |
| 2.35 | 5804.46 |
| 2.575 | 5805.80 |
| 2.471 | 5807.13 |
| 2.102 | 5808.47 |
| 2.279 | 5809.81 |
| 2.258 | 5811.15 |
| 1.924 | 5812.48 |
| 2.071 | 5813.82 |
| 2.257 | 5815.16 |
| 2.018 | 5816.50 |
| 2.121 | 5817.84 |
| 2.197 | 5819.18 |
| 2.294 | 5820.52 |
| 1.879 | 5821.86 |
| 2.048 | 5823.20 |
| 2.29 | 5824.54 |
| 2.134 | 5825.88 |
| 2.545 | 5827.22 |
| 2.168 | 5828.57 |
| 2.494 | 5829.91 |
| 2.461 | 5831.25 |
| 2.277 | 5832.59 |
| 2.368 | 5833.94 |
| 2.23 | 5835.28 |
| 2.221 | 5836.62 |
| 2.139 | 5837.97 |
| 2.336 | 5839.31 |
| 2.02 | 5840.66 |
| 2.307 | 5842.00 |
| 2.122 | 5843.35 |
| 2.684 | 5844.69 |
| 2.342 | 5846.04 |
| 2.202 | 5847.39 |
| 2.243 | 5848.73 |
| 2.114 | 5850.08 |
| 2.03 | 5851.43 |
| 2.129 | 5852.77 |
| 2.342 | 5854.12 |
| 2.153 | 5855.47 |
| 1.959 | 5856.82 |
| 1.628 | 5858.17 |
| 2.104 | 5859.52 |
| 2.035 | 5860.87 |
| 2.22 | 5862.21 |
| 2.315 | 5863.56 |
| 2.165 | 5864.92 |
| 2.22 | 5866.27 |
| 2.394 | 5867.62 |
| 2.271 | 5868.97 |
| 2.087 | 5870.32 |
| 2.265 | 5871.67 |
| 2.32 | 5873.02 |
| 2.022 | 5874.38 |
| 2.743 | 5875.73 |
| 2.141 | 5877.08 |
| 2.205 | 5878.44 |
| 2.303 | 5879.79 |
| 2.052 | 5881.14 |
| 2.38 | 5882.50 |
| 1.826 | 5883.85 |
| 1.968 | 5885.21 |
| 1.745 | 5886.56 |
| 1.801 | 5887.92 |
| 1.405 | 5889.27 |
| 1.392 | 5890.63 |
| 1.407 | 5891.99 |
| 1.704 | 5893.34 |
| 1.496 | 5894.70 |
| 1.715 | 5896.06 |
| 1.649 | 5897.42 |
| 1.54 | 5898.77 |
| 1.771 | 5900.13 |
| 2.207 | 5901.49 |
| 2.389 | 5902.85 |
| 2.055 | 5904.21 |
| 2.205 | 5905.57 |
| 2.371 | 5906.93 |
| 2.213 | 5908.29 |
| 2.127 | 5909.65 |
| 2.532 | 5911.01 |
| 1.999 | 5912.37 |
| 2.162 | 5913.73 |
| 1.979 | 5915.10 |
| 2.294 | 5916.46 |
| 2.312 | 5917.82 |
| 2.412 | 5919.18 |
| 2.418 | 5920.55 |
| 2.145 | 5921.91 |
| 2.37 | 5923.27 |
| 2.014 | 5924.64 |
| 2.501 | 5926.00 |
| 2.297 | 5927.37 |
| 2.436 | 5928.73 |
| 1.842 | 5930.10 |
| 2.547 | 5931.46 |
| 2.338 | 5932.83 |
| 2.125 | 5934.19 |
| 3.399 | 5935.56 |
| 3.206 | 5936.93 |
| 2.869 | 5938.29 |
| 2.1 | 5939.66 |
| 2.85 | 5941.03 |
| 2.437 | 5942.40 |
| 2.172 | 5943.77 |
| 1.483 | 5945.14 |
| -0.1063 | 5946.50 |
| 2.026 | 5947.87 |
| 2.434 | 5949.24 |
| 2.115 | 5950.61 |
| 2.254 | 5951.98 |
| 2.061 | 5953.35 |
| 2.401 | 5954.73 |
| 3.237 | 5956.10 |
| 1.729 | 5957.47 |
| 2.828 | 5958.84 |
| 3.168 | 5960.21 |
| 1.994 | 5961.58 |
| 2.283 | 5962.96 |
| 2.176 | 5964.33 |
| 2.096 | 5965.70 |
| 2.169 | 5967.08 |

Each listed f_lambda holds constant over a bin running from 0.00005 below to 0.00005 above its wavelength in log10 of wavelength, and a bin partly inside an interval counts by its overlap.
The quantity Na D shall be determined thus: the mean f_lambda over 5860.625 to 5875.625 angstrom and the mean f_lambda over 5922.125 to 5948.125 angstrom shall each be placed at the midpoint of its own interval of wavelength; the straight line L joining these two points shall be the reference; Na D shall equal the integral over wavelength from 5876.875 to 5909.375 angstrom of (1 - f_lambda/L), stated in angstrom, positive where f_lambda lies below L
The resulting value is 4.8 angstrom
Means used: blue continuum 2.24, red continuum 2.26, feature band 1.91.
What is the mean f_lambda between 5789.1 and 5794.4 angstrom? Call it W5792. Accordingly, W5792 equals 2.09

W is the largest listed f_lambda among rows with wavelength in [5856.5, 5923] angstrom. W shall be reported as 2.743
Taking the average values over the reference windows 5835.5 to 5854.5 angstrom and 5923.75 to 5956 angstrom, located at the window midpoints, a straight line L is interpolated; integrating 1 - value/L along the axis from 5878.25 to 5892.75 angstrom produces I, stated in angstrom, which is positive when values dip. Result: 2.56 angstrom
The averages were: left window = 2.23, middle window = 1.85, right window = 2.27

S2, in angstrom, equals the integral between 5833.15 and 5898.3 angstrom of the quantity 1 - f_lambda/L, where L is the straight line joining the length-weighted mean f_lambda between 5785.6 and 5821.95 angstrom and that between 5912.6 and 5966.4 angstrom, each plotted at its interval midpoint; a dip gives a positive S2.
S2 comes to 4.3 angstrom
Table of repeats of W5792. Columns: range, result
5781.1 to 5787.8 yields 2.16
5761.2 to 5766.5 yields 2.34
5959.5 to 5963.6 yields 2.48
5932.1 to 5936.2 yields 2.61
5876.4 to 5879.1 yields 2.17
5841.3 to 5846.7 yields 2.36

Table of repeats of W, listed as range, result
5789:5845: 2.684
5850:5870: 2.394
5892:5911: 2.389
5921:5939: 3.399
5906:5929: 2.532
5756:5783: 2.633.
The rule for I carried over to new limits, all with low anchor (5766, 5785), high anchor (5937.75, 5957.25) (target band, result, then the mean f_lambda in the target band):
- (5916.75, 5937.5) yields -2.6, 2.42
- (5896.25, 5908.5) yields 0.7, 2.03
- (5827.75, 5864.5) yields -1.3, 2.21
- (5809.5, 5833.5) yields -0.9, 2.21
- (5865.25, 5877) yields -0.8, 2.28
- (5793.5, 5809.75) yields -0.7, 2.22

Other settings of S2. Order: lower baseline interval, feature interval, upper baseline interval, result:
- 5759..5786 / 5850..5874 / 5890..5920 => -1.15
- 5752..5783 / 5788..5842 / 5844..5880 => -0.32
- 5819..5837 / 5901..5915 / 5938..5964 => 0.10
